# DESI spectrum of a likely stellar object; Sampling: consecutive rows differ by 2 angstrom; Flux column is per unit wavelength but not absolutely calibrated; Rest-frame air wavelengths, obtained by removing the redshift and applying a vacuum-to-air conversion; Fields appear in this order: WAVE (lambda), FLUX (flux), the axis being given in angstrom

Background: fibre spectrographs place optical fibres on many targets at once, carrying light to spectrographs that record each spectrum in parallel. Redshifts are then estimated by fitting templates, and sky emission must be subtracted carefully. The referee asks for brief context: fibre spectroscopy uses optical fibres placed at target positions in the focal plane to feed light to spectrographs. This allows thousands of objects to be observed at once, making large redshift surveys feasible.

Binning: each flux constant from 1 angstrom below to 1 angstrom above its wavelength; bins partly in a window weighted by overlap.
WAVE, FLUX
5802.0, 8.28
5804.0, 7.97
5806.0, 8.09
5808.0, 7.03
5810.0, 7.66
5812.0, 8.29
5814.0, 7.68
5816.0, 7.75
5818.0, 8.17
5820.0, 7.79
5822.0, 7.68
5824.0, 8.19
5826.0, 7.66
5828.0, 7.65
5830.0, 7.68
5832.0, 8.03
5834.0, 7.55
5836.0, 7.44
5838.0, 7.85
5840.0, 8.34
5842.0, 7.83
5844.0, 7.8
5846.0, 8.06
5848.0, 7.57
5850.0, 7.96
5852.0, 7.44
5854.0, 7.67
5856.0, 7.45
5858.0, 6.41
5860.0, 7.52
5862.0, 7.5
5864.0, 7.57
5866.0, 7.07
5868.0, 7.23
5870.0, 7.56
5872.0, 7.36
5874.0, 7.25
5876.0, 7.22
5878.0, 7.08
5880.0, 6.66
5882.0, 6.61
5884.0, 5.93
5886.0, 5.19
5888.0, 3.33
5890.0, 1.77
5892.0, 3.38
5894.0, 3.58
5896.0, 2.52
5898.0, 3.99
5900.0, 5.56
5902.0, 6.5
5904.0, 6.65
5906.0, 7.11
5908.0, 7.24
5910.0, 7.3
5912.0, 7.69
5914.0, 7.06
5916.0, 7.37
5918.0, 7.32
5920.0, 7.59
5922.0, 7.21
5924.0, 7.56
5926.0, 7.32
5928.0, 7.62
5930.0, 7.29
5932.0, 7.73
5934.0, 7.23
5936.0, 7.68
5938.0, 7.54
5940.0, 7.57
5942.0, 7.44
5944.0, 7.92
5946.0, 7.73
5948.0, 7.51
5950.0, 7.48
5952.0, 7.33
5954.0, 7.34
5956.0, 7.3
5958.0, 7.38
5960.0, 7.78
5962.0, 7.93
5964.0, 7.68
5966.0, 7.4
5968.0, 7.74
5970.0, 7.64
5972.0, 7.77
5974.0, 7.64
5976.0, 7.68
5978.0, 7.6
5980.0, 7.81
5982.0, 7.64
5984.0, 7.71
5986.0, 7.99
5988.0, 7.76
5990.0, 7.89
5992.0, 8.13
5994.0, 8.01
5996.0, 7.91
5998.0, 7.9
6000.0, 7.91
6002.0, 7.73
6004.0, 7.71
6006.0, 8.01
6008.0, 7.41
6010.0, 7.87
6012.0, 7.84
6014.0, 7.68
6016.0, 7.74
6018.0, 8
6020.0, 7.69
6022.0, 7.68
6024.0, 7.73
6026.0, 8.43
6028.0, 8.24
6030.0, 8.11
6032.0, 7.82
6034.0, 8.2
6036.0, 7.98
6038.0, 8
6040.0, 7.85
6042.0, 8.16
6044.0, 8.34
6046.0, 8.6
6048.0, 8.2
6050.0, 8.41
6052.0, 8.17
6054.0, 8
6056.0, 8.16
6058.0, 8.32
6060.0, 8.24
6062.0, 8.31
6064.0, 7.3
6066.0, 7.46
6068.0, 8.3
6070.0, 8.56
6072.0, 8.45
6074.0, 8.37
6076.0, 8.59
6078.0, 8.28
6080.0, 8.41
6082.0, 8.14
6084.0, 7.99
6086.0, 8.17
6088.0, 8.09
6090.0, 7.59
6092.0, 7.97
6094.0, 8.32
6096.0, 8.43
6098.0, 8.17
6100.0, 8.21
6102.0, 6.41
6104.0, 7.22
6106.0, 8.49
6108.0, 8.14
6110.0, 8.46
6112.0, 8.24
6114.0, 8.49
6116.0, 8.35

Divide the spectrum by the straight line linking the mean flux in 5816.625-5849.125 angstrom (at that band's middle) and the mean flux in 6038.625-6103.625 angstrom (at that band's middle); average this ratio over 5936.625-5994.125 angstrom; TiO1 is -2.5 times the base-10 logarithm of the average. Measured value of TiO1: 0.05 mag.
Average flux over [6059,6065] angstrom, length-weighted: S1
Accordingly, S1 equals 7.95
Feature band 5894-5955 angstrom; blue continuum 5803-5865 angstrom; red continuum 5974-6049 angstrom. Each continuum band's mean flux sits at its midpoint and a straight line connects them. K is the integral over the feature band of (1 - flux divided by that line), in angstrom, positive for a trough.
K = 6.5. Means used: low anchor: 7.72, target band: 6.99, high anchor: 7.91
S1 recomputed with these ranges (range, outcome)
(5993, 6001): 7.93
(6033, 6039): 8.06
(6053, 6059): 8.16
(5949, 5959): 7.37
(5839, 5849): 7.92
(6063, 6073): 8.01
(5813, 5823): 7.81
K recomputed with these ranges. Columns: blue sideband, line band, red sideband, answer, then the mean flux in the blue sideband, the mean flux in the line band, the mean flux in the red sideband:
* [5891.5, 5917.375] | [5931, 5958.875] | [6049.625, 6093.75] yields -4.60 angstrom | 5.91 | 7.51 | 8.15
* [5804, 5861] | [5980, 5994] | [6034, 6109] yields 0.19 angstrom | 7.73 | 7.86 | 8.1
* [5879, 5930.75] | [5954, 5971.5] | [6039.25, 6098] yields -2.05 angstrom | 6.05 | 7.6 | 8.18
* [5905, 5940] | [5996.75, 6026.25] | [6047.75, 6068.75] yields 0.14 angstrom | 7.41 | 7.81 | 8.07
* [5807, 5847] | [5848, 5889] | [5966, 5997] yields 4.64 angstrom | 7.81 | 6.92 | 7.78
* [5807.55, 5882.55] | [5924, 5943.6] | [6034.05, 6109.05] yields 0.68 angstrom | 7.57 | 7.51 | 8.1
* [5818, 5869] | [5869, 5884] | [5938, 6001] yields 1.24 angstrom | 7.65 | 7.03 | 7.69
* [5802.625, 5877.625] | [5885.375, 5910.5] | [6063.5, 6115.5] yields 9.31 angstrom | 7.65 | 4.88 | 8.1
